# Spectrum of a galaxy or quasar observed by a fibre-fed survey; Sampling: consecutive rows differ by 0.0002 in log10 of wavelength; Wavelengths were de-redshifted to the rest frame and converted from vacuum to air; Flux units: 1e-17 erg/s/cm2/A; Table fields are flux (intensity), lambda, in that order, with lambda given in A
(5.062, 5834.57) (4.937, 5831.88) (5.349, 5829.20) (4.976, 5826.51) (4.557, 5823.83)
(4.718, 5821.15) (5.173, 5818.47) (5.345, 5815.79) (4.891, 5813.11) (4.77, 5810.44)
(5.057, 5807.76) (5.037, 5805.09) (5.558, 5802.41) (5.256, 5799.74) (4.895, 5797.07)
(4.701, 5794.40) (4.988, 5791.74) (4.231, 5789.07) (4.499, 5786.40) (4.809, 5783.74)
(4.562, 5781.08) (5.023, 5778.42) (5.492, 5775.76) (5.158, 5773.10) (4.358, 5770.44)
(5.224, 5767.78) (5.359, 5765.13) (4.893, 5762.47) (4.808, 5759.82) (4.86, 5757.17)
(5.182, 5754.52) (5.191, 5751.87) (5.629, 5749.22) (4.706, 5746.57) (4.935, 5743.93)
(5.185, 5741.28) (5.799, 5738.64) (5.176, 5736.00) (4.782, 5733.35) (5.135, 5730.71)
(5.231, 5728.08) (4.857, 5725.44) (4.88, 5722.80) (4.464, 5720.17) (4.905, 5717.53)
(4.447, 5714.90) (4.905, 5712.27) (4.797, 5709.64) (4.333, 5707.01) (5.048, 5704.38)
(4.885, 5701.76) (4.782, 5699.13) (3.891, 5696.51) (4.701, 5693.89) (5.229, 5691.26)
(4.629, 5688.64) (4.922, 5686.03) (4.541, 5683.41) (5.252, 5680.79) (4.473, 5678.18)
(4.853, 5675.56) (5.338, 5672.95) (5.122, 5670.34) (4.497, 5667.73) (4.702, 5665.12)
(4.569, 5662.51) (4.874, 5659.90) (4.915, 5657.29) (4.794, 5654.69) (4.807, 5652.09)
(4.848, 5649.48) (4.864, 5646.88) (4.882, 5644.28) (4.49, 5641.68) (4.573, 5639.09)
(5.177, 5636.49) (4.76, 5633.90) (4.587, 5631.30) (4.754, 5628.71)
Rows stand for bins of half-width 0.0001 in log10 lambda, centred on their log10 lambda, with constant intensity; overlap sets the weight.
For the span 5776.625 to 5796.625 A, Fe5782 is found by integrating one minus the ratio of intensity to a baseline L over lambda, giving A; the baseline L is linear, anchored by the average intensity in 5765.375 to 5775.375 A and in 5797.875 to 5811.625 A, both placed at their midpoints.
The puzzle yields 1.4 A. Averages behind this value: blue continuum 5.02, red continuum 5.13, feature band 4.72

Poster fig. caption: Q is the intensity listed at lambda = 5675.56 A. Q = 4.853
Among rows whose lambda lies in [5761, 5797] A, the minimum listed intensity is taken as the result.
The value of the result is 4.231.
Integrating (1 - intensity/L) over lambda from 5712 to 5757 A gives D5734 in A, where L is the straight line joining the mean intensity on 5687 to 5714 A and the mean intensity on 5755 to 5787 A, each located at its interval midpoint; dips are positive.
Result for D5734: -1.8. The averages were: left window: 4.72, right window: 4.94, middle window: 5.02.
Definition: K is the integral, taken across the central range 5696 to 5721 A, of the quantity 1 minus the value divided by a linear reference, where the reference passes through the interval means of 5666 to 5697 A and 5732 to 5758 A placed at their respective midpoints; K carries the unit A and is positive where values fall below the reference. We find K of 1.41 A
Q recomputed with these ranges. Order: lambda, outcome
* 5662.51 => 4.569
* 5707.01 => 4.333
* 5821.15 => 4.718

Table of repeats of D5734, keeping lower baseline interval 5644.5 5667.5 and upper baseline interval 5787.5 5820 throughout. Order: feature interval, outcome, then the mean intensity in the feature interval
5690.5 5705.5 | 0.3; 4.73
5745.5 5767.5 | -0.8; 5.09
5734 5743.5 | -0.8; 5.3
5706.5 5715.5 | 0.4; 4.66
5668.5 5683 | -0.4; 4.96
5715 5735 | 0.0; 4.87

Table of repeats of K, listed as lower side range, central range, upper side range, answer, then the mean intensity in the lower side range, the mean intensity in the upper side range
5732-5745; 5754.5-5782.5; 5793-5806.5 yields 0.8 A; 5.18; 5.09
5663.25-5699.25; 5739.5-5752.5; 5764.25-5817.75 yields -0.7 A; 4.78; 4.96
